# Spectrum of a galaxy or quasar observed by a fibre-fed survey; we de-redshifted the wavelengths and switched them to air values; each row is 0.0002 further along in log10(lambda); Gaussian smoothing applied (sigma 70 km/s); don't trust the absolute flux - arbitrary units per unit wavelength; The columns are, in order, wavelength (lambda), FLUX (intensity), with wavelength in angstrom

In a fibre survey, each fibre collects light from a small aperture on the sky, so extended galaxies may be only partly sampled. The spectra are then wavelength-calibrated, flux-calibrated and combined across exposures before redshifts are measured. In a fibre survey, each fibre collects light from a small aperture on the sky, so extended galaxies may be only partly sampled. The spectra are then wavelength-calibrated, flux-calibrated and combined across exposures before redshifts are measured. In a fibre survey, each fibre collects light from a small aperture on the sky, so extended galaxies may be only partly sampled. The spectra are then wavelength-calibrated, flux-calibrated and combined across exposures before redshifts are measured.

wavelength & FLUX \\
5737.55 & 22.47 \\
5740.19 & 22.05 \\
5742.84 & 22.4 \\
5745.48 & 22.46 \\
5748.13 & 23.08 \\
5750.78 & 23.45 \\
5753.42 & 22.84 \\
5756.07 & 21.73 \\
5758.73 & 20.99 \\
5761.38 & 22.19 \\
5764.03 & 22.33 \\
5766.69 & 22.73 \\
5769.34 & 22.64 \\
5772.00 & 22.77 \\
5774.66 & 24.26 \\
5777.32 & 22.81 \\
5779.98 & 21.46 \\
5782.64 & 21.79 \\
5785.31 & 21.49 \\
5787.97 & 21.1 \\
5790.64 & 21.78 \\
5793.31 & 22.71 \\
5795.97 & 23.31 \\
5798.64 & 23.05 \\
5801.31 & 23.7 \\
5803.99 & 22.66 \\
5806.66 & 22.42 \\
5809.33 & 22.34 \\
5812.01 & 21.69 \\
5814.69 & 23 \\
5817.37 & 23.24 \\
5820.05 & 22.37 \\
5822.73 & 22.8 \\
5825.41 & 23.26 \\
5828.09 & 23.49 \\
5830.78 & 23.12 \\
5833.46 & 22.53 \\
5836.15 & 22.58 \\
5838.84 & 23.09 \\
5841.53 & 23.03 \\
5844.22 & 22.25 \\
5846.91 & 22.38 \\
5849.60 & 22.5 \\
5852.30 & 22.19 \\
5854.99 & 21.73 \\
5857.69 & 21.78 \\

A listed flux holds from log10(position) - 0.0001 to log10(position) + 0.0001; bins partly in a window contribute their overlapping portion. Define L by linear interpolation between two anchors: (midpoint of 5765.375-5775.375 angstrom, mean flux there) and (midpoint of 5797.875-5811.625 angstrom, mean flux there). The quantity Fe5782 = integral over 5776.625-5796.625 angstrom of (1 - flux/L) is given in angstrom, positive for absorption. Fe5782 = 0.8 angstrom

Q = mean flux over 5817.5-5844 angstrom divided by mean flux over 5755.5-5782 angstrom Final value 1.02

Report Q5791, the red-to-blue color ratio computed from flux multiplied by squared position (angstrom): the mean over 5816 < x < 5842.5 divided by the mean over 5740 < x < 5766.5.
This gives 1.1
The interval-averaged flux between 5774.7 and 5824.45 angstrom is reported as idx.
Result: 22.5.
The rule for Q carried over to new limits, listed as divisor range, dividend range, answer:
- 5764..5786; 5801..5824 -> 1.01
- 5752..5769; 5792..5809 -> 1.03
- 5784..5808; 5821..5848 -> 1.02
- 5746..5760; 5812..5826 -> 1.02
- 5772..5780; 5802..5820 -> 0.98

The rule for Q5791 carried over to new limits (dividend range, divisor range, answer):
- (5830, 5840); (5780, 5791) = 1.08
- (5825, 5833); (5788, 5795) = 1.06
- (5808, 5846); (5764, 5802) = 1.03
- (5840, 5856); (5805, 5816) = 1.01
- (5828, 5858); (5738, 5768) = 1.04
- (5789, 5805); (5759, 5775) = 1.02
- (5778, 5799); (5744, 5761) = 1.00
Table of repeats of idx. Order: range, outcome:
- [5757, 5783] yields 22.4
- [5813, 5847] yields 22.9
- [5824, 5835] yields 23.1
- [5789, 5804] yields 22.8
